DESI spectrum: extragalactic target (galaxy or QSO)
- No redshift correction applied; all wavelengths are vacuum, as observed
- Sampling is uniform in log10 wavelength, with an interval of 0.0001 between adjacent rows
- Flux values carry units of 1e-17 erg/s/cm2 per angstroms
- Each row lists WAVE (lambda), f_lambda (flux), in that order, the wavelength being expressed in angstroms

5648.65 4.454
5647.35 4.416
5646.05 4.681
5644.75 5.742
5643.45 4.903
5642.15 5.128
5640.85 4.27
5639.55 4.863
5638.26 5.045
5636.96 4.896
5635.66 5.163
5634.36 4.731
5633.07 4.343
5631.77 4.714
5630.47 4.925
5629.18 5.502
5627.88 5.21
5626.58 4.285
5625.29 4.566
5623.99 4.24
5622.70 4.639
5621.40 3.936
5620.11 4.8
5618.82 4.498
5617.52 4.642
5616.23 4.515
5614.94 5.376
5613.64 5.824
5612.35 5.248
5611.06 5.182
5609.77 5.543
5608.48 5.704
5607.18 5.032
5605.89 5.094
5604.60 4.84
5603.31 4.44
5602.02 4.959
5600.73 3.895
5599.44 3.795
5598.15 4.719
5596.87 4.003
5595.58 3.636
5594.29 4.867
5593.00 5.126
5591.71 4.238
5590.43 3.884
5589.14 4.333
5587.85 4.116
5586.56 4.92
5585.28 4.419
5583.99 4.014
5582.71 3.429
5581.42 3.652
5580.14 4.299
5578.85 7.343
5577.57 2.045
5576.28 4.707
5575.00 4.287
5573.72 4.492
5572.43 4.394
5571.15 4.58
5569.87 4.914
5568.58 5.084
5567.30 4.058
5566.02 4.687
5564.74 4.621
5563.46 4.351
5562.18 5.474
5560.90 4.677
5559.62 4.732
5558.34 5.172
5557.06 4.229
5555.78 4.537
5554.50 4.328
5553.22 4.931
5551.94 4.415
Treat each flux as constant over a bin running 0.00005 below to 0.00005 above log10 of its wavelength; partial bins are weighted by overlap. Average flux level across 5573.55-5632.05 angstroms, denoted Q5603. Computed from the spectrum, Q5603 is 4.61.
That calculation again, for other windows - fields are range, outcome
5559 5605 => 4.44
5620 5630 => 4.65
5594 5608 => 4.48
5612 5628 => 4.73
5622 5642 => 4.77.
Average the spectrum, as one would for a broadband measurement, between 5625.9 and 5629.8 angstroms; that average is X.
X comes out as 4.99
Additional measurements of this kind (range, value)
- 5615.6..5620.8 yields 4.61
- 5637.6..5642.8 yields 4.83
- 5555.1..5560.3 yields 4.66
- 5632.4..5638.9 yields 4.83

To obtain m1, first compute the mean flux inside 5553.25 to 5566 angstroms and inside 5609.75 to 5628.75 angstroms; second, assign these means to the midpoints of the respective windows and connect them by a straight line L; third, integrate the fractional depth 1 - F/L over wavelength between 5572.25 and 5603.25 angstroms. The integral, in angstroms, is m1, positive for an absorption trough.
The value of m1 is 2.8 angstroms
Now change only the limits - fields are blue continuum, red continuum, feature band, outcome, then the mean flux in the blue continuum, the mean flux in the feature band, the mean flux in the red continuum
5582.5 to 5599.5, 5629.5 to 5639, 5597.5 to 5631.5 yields -1.7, 4.29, 4.82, 4.86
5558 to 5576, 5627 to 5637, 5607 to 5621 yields -0.7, 4.67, 5.11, 4.92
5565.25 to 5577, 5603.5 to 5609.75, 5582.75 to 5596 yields 1.5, 4.56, 4.33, 5.15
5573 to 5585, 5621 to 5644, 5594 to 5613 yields -1.0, 4.26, 4.73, 4.75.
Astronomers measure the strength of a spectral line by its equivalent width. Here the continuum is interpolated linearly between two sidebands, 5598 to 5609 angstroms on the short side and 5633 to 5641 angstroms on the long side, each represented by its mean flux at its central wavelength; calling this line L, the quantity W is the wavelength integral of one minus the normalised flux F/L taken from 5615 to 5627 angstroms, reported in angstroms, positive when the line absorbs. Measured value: 0.7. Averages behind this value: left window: 4.71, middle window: 4.51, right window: 4.82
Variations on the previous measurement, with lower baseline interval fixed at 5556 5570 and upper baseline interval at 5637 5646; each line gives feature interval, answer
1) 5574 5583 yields 0.9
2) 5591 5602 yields 1.1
